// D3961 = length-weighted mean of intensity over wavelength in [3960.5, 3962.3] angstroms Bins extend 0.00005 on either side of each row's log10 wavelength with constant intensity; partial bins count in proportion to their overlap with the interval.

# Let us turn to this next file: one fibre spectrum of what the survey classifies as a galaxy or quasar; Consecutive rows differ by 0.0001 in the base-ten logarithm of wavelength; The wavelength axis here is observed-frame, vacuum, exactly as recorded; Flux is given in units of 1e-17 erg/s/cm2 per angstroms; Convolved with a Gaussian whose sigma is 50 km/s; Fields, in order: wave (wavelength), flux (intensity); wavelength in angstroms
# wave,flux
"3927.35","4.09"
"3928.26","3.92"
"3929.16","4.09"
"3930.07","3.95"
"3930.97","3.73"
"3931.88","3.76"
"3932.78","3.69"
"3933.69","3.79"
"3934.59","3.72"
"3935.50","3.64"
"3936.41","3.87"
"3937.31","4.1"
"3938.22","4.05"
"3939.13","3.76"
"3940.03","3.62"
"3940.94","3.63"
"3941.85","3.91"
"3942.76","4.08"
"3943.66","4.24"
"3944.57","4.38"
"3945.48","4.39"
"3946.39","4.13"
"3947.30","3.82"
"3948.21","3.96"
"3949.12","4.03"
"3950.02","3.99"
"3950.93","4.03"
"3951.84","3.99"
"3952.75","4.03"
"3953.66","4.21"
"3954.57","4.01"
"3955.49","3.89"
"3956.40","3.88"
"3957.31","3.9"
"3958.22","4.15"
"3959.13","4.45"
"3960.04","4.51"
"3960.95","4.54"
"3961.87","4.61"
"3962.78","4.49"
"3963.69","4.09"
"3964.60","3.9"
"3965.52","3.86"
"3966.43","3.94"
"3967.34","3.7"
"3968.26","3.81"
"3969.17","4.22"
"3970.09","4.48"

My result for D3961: 4.55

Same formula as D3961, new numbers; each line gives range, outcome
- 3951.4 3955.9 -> 4.02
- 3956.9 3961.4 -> 4.32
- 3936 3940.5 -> 3.88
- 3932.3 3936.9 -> 3.75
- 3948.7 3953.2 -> 4.02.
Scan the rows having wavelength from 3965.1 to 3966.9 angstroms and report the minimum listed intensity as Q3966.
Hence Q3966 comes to 3.86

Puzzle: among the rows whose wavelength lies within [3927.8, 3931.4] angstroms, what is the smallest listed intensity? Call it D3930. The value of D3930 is 3.73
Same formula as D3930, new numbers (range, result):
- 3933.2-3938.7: 3.64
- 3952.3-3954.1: 4.03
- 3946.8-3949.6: 3.82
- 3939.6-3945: 3.62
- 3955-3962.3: 3.88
